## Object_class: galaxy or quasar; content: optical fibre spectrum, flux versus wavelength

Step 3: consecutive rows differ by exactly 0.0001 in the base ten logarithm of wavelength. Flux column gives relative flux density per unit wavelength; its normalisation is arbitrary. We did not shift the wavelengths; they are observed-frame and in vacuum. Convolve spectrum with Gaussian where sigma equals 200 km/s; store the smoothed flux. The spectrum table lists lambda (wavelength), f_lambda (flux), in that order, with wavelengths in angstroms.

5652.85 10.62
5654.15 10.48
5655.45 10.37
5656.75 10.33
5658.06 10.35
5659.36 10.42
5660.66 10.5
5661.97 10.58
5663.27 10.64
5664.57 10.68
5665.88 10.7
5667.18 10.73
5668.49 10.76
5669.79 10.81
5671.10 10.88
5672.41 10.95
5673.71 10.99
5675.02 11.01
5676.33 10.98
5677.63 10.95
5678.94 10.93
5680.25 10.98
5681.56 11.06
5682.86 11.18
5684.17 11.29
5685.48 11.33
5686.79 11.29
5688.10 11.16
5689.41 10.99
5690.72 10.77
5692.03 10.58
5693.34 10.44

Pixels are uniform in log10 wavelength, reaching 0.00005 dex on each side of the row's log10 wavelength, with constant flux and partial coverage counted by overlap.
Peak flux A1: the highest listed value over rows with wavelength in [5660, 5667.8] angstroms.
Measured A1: 10.73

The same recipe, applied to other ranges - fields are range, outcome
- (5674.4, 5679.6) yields 11.01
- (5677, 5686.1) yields 11.33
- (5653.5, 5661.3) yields 10.5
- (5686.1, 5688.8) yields 11.29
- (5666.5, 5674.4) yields 10.99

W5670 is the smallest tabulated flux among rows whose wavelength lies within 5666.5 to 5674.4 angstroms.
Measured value 10.73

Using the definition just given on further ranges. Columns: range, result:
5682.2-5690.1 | 10.99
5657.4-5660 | 10.35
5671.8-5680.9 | 10.93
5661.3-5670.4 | 10.58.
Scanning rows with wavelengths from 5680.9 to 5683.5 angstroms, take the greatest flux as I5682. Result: 11.18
